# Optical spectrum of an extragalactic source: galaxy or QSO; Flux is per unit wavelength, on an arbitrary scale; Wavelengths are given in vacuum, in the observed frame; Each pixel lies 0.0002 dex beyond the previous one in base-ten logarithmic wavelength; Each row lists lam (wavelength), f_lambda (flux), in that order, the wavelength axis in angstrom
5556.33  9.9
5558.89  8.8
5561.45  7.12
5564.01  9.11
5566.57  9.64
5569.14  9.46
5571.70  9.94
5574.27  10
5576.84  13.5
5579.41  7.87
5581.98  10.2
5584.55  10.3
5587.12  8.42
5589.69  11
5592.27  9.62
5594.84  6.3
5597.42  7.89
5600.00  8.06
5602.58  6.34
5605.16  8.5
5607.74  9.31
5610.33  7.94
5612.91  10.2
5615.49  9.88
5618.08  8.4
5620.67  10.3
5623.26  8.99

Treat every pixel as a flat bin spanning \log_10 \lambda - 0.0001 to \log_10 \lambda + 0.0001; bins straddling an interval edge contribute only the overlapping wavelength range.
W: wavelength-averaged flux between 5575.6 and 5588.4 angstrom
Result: 10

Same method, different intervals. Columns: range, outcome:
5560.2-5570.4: 8.84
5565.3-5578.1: 10.5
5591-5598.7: 7.94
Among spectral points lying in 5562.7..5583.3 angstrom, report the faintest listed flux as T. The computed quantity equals 7.87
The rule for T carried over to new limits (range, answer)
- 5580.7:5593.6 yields 8.42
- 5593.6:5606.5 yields 6.3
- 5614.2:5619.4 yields 8.4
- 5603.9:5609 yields 8.5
